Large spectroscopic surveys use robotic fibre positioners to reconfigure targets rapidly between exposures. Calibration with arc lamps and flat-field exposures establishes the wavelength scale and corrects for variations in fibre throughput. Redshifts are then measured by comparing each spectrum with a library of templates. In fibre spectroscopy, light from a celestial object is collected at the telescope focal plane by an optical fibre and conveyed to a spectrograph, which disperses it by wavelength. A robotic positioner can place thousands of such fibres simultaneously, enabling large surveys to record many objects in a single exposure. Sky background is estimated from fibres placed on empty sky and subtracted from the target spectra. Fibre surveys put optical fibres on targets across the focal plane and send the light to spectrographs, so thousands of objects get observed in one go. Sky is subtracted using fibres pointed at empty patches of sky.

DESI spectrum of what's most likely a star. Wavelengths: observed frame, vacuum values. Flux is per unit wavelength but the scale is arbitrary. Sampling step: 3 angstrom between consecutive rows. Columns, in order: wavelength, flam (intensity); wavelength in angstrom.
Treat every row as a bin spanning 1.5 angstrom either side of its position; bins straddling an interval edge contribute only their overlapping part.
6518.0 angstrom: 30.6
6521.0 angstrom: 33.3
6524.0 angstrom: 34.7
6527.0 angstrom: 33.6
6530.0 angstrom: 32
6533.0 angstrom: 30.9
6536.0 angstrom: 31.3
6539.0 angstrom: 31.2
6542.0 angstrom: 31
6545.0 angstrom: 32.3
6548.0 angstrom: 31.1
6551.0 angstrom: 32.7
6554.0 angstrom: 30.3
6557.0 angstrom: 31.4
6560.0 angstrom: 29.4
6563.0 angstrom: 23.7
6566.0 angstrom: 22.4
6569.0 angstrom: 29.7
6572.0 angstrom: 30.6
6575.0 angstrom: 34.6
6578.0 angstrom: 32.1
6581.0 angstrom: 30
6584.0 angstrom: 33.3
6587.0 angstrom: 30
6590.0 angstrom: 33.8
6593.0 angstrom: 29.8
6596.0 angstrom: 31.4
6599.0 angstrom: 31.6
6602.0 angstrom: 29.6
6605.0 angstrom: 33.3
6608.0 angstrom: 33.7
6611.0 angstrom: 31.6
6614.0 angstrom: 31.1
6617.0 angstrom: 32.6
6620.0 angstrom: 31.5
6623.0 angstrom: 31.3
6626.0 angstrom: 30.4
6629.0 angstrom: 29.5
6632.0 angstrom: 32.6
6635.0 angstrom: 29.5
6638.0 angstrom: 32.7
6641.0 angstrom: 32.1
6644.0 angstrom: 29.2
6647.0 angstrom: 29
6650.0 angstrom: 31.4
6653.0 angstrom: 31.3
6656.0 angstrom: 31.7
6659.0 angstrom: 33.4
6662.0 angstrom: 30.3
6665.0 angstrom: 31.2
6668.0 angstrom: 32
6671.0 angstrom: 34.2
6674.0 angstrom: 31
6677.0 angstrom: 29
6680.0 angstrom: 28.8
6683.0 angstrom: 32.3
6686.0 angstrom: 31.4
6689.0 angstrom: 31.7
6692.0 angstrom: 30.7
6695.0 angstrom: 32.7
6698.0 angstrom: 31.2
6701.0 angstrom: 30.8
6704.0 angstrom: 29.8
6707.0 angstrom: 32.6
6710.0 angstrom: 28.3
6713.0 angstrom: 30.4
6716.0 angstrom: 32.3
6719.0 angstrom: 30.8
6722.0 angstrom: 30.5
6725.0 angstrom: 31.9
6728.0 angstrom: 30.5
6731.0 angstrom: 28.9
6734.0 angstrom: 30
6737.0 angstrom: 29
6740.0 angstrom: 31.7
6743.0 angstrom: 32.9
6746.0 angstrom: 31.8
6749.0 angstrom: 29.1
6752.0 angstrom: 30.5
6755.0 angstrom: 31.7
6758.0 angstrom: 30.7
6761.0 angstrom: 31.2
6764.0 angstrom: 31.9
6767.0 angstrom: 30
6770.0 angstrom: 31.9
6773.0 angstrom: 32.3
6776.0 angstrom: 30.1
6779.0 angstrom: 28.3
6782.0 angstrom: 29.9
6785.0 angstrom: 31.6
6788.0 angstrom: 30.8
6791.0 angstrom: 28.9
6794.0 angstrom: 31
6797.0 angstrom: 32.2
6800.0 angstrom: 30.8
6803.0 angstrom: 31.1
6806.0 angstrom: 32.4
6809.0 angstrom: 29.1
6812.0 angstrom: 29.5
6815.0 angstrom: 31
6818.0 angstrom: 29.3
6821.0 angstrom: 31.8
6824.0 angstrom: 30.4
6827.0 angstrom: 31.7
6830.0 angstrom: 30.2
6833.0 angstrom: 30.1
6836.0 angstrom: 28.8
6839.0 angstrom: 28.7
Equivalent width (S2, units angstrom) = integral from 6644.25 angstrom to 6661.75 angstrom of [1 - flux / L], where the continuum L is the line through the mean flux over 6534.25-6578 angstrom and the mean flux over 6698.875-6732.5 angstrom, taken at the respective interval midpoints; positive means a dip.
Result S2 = -0.4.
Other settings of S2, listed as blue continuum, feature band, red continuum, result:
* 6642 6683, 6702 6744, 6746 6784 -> 0.2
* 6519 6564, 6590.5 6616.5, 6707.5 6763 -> -0.4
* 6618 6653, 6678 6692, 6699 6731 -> -0.1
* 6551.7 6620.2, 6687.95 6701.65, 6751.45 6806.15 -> -0.3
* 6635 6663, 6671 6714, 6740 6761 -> 0.4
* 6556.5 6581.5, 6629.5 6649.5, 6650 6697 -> -0.1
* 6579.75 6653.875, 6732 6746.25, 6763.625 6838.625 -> -0.1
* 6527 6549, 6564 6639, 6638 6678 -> 0.8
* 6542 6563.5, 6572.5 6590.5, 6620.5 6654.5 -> -0.9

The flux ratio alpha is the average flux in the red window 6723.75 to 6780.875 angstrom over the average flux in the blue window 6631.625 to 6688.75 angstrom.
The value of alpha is 1.0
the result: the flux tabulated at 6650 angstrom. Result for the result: 31.4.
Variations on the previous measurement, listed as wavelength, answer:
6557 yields 31.4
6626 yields 30.4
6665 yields 31.2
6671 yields 34.2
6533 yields 30.9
